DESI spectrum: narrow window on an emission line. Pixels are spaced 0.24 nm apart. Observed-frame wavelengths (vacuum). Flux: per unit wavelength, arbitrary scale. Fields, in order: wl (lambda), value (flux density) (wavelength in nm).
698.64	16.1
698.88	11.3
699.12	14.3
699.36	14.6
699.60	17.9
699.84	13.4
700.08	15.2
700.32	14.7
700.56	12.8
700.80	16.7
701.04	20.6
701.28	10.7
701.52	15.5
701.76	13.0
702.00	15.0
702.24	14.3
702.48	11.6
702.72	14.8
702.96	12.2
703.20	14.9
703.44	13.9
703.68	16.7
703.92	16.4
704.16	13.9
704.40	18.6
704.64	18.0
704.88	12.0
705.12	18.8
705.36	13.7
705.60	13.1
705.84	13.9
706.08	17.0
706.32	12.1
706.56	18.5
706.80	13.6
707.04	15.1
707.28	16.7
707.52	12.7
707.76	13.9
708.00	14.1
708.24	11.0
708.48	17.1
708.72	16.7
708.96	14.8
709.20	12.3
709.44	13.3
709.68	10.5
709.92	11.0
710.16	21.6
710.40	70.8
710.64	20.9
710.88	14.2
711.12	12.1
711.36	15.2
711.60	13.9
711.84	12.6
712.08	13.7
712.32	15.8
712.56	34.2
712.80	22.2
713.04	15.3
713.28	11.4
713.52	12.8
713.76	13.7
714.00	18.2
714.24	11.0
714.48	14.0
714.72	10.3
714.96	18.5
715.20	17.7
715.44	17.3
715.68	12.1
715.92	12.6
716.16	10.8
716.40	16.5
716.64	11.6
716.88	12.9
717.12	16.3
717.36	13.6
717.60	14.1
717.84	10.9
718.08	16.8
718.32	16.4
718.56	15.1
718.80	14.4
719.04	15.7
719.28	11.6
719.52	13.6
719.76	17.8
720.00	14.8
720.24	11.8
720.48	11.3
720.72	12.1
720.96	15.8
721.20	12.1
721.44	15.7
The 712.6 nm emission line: [N II] 6583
